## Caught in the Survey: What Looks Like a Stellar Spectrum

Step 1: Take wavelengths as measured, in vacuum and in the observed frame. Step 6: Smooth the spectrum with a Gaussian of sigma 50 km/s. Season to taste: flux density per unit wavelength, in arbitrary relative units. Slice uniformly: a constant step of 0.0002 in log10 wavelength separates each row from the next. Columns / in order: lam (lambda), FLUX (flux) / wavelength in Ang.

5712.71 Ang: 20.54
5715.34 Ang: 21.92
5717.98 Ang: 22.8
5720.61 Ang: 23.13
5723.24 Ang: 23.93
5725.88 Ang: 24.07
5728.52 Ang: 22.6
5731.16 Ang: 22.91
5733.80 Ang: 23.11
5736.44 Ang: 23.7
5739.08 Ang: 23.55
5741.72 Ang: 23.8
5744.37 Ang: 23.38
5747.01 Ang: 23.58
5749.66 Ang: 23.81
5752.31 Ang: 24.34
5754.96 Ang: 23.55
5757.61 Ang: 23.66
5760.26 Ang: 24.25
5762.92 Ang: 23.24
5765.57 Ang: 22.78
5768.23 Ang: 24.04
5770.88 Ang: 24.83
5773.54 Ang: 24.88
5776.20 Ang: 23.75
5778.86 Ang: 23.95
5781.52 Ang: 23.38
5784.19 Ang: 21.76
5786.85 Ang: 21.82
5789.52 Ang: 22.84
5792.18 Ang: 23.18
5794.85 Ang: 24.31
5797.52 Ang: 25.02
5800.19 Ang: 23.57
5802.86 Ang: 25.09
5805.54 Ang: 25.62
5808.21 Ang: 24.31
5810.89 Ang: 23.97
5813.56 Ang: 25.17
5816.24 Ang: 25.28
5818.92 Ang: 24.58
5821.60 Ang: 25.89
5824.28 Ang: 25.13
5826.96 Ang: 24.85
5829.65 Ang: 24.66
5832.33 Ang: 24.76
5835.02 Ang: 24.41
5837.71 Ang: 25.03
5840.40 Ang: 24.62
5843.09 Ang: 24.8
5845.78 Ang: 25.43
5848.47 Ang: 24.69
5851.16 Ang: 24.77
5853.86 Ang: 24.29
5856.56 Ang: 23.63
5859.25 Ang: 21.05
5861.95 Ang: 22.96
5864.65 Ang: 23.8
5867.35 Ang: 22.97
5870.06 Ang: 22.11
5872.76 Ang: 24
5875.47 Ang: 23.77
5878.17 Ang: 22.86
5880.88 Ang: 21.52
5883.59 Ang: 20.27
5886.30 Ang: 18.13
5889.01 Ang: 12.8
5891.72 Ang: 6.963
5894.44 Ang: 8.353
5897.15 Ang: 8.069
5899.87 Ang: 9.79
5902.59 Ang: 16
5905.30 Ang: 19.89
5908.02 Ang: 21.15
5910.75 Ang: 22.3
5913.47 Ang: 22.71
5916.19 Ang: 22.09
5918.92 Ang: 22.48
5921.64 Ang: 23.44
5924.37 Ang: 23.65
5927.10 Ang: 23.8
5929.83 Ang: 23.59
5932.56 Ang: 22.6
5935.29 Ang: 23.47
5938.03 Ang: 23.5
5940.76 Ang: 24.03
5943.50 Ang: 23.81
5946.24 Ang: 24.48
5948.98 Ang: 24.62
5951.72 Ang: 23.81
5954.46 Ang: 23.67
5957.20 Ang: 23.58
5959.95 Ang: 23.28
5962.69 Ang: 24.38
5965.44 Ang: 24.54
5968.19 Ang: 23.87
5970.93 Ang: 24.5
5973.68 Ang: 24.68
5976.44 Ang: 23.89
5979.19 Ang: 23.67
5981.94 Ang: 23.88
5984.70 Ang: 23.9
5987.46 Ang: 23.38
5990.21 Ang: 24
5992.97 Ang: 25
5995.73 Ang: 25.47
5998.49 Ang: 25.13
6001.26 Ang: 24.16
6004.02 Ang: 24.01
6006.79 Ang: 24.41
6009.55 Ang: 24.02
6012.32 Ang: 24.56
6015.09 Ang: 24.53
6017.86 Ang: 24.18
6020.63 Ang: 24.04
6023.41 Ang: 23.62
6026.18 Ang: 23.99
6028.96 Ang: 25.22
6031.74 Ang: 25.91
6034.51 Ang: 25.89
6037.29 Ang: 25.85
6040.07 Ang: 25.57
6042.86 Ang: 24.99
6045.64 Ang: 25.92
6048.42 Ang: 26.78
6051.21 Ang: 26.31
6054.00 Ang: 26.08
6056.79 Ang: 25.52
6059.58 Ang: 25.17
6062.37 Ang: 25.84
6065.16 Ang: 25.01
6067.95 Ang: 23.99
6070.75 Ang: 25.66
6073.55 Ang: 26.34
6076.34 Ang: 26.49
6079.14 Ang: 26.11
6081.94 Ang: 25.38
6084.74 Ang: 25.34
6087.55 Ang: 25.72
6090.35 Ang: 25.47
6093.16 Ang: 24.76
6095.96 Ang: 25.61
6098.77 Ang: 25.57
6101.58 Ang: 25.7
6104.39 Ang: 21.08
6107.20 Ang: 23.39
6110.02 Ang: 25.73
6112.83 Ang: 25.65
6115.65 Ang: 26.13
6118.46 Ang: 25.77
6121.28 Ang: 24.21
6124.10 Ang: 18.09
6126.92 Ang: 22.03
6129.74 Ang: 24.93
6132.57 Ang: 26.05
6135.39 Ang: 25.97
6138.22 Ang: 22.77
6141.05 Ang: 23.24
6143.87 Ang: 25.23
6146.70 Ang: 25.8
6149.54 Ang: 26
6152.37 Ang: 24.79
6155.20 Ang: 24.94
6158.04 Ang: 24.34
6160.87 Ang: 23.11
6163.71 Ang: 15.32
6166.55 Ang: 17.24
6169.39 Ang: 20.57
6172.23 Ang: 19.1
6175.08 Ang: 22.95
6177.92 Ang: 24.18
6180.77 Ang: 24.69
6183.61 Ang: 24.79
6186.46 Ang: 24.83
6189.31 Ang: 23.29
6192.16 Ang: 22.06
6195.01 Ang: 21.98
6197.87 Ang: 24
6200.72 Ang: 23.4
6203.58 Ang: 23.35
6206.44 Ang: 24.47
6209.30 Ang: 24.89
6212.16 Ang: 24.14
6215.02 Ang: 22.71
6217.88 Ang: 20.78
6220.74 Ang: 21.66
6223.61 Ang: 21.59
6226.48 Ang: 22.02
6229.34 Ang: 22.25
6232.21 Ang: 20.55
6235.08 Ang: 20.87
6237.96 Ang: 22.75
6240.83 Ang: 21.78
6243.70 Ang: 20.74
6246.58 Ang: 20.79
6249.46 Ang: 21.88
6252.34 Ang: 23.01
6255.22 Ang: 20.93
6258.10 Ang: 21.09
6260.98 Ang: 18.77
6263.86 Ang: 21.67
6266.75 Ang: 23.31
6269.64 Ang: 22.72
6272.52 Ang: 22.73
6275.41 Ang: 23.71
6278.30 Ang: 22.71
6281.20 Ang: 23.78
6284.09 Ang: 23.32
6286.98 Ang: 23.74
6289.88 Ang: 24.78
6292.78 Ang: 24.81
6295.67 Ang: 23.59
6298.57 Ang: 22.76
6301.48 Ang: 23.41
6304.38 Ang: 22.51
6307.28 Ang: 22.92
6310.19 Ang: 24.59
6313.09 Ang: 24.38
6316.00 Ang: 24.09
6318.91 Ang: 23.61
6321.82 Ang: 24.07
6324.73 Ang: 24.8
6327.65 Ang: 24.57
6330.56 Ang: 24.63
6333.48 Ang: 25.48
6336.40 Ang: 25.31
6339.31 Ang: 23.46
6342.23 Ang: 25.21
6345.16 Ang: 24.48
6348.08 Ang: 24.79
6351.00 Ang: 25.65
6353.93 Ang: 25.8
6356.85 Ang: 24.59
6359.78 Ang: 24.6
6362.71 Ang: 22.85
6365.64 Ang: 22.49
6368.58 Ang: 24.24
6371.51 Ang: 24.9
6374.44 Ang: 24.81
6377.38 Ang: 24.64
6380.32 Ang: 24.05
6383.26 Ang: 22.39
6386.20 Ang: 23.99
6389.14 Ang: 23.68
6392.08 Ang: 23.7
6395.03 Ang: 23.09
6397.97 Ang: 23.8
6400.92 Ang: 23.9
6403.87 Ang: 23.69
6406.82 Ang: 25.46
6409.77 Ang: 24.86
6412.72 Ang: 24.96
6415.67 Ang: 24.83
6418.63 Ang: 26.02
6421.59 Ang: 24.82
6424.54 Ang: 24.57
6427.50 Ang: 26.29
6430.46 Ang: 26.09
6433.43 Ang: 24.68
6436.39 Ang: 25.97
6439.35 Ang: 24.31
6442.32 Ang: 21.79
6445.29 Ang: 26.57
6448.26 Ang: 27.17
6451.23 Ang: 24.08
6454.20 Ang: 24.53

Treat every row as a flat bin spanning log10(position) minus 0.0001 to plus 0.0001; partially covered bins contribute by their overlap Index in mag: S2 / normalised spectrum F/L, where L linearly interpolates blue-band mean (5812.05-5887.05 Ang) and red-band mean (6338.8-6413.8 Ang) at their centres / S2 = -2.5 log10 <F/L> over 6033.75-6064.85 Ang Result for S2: -0.079 mag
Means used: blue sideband 23.8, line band 25.8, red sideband 24.2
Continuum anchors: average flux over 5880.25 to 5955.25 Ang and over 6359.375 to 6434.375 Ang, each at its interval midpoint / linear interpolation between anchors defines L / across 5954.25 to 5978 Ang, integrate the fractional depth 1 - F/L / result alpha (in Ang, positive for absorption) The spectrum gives -4.20 Ang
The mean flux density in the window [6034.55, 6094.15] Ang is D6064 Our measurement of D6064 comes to 25.6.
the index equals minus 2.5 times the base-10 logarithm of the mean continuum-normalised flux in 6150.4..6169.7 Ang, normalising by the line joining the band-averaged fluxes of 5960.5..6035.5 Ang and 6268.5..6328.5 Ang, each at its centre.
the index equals 0.11 mag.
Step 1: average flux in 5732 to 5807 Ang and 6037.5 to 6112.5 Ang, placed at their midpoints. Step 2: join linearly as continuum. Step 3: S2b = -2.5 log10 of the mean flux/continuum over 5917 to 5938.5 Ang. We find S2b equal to 0.06 mag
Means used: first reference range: 23.7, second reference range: 25.4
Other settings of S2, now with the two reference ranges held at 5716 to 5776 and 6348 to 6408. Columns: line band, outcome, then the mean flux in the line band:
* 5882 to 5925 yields 0.344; 17.3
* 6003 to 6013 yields -0.019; 24.2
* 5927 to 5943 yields 0.013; 23.5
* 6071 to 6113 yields -0.059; 25.2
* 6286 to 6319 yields 0.013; 23.8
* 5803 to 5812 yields -0.046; 24.7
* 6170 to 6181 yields 0.076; 22.3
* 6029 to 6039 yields -0.085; 25.8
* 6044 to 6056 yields -0.102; 26.2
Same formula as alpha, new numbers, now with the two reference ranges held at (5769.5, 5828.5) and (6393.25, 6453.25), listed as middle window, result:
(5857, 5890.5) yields 4.1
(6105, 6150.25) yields 0.4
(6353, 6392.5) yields 1.2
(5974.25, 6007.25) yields 0.2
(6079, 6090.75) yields -0.5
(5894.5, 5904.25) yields 5.3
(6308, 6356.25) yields 0.2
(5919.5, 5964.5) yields 1.2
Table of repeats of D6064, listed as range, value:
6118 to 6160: 24.2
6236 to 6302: 22.5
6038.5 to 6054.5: 25.9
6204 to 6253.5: 22.2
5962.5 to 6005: 24.3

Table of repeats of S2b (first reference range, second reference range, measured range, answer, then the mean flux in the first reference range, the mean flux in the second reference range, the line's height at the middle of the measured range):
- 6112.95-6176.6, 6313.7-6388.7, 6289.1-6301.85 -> 0.01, 23.2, 24.4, 24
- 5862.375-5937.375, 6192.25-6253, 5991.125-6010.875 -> -0.19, 19.8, 22.3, 20.6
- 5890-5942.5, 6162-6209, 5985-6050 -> -0.21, 19.4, 22.3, 20.5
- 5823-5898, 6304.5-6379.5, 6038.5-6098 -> -0.13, 21.5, 24.4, 22.8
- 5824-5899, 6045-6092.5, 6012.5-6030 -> 0.02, 21.3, 25.7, 24.7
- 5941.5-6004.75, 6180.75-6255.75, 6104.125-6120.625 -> -0.07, 24.2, 22.6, 23.3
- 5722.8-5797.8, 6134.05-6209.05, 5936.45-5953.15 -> -0.03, 23.6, 23.2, 23.4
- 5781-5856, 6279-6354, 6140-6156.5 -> -0.03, 24.4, 24.2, 24.3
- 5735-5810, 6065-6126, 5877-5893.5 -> 0.39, 23.8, 24.8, 24.2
